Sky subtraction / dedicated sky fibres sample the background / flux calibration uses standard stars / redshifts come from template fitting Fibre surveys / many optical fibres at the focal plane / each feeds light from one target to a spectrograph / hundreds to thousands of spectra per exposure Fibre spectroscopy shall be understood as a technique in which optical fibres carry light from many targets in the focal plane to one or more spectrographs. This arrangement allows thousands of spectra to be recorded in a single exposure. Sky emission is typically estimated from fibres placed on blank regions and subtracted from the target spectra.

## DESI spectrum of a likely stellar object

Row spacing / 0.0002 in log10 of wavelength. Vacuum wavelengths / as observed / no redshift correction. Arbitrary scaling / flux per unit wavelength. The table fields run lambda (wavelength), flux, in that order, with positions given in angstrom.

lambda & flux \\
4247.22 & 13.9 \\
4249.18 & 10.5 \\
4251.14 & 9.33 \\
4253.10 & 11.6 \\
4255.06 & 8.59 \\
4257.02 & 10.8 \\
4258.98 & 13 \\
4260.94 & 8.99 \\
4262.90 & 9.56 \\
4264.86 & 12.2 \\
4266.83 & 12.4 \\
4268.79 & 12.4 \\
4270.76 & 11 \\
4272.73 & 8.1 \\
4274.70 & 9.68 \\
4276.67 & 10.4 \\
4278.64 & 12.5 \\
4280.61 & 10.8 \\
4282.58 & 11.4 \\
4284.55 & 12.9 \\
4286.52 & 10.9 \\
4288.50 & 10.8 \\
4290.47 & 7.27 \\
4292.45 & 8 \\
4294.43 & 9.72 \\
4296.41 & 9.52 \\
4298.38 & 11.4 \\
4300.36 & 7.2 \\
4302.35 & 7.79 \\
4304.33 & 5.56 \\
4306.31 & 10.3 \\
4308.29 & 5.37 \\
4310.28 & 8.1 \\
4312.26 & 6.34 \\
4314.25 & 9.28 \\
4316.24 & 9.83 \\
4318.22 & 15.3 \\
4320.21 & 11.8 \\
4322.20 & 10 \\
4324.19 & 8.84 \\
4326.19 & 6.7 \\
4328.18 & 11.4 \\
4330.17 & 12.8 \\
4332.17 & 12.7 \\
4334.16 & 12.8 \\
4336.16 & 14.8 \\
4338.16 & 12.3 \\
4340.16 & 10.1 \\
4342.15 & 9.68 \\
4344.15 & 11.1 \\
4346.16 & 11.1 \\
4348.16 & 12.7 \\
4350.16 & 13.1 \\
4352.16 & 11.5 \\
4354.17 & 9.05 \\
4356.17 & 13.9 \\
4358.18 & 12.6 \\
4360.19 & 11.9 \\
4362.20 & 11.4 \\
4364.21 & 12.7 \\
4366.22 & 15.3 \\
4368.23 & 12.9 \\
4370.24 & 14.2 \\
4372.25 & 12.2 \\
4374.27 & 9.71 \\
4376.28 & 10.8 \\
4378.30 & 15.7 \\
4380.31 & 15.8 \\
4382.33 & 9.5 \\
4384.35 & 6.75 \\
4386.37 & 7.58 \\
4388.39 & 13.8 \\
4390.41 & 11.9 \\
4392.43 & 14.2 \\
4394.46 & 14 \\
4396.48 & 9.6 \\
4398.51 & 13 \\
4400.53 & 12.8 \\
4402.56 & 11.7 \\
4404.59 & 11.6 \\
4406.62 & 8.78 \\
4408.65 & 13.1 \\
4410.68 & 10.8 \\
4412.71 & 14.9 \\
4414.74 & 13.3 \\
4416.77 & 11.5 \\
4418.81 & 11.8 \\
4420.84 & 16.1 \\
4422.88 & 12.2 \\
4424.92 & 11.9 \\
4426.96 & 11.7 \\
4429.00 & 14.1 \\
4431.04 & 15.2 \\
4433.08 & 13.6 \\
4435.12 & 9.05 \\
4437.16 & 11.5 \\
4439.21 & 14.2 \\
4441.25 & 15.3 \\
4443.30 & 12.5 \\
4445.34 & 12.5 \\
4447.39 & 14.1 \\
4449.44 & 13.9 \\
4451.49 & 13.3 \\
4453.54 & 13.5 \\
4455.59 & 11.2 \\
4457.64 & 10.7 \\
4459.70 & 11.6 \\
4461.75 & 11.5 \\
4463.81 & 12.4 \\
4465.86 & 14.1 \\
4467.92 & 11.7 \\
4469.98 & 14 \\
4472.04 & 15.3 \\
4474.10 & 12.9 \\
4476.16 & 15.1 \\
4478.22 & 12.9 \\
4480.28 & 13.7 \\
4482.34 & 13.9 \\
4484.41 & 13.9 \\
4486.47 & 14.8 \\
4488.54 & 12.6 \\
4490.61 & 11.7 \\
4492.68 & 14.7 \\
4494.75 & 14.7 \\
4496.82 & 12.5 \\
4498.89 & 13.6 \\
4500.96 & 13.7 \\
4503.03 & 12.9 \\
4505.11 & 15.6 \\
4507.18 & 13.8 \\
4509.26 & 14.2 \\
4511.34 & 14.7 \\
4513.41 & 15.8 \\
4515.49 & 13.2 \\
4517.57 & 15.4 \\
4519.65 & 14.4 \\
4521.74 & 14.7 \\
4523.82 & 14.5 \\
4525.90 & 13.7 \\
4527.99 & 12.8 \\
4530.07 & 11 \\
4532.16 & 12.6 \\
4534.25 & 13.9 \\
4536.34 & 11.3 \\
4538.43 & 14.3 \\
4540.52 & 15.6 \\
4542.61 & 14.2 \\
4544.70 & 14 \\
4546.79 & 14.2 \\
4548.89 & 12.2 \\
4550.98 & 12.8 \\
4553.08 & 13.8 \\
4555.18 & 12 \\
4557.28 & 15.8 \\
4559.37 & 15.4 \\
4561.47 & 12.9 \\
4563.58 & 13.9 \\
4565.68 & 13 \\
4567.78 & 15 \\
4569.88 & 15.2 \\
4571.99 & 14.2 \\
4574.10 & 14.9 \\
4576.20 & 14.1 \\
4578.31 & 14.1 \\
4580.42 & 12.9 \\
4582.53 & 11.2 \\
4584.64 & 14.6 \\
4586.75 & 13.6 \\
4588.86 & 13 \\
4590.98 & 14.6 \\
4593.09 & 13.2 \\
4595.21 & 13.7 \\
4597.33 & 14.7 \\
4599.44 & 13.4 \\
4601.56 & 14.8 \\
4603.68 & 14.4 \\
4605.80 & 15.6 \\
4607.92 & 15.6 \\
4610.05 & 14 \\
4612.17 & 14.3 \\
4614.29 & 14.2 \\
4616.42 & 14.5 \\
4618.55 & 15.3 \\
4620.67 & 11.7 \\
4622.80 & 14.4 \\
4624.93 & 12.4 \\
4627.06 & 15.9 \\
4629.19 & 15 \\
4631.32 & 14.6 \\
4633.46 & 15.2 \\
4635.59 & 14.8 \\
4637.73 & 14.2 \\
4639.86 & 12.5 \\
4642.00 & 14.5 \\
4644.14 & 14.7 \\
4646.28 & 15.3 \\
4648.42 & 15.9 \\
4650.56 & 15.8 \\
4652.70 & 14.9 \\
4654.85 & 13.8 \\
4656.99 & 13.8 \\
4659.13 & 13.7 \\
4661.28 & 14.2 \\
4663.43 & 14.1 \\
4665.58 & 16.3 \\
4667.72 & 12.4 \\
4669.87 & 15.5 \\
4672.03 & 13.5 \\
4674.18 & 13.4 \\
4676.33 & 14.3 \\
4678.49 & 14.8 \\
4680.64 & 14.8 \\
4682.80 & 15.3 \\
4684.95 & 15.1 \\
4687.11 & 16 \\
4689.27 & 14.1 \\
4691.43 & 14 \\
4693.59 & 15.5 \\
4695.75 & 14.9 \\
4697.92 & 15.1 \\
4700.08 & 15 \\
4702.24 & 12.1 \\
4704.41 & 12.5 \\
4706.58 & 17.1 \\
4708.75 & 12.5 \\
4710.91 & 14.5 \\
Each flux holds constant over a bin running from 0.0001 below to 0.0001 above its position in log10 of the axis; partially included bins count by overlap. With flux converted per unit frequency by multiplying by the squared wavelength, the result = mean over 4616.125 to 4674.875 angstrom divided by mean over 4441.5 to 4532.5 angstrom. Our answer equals 1.1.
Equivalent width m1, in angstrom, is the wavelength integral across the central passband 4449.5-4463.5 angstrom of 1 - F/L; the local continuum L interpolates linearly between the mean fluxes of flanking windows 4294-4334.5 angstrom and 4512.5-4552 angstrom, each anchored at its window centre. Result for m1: 0.2 angstrom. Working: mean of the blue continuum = 9.61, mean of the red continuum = 13.7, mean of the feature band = 12.1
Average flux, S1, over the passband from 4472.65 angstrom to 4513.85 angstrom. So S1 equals 13.9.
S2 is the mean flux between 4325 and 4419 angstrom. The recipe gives 11.9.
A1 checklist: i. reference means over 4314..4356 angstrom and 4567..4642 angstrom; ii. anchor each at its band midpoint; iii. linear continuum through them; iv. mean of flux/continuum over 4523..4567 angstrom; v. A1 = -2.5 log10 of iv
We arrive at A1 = 0.00 mag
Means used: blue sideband 11.4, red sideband 14.2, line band 13.5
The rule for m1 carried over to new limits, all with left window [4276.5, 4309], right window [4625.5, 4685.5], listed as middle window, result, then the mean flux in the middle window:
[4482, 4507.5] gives -2.9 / 13.7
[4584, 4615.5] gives -1.0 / 14.2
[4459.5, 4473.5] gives -1.3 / 13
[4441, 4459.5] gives -1.8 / 12.8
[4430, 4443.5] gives -1.8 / 13.1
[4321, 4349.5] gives -3.1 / 11.2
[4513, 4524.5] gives -1.8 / 14.6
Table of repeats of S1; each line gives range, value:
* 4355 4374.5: 12.8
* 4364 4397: 12.2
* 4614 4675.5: 14.4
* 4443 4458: 12.8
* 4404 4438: 12.4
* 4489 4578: 13.9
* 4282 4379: 10.9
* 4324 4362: 11.6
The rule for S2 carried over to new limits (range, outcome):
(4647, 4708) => 14.6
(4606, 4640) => 14.4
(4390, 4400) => 12.6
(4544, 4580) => 14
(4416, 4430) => 12.8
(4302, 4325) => 9.09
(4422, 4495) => 13.1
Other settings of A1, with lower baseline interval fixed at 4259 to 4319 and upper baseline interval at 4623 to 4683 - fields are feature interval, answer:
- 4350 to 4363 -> -0.11 mag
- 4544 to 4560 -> -0.04 mag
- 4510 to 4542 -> -0.08 mag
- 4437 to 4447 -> -0.14 mag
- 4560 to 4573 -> -0.06 mag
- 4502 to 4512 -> -0.13 mag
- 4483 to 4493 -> -0.09 mag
